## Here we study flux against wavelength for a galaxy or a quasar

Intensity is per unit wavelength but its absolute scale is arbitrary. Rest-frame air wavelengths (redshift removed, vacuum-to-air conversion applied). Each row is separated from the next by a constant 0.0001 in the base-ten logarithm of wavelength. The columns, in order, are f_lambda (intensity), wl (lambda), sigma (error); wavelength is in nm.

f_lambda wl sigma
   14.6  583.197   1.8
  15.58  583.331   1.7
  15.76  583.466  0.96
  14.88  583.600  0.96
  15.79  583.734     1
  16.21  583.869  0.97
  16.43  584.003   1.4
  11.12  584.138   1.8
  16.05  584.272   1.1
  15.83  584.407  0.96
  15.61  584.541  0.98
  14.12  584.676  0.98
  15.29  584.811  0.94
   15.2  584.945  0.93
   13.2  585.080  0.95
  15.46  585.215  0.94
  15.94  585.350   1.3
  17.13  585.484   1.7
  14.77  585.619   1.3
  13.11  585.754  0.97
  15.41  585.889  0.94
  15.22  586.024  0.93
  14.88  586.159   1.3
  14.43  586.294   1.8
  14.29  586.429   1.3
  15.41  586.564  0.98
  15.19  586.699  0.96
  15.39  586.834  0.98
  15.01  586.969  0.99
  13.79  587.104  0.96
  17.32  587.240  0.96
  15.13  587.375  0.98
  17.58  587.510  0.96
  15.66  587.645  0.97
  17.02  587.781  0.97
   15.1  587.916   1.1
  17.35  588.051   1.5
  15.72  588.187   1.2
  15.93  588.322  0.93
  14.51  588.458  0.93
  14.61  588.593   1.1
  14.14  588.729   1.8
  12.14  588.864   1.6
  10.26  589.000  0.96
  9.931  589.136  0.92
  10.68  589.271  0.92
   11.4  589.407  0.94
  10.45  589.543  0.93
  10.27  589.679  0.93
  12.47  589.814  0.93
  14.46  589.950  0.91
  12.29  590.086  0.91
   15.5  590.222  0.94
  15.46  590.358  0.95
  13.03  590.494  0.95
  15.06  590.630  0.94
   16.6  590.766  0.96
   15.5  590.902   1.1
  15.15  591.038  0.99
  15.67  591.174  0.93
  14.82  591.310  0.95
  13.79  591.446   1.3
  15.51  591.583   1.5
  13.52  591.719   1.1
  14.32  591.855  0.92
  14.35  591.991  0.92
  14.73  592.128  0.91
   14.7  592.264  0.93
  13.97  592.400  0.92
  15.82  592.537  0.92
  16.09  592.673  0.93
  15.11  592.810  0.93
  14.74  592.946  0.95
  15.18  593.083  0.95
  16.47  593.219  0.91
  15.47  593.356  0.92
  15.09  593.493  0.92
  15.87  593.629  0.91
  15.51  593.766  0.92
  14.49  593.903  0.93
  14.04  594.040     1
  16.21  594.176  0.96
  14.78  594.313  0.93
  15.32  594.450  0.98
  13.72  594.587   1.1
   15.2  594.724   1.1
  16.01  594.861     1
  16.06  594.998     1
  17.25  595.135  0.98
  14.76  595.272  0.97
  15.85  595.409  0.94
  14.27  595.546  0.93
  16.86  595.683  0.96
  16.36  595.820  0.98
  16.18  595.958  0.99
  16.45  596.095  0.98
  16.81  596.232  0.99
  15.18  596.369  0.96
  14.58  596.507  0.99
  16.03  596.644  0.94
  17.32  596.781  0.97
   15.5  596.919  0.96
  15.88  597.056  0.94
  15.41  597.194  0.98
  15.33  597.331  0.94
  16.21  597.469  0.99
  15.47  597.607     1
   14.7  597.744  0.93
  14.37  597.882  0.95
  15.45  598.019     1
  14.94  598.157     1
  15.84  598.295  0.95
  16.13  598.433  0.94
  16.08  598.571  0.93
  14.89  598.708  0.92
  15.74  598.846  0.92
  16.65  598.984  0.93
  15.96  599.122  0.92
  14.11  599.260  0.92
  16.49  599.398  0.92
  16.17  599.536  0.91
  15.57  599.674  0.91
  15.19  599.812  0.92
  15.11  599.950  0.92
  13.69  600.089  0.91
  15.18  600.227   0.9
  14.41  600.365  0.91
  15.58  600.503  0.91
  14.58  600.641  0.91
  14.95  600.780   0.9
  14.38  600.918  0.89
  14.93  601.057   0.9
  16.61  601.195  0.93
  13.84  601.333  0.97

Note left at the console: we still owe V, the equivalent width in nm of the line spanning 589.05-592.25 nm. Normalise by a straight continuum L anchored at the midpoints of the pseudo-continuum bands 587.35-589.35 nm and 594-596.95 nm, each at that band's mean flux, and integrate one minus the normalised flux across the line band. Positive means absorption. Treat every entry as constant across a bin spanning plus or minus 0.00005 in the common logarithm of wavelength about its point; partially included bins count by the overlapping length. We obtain 0.24 nm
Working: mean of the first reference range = 14.4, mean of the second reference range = 15.7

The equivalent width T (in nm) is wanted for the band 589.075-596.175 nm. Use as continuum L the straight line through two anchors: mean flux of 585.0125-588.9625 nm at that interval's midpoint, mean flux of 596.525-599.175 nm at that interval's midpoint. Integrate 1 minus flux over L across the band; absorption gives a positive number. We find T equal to 0.34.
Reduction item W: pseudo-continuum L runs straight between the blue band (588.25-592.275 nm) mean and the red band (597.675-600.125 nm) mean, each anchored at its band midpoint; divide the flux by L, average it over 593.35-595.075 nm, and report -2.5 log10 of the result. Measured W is -0.05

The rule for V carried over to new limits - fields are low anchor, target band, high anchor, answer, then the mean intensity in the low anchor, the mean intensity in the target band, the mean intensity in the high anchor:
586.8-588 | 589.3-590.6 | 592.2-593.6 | 0.229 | 15.8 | 12.8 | 15.3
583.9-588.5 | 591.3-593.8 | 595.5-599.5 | 0.085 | 15.3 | 15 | 15.7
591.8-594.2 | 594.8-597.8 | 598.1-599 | -0.074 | 15.1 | 15.8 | 15.7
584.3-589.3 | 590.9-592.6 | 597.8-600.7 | 0.036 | 14.8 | 14.7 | 15.3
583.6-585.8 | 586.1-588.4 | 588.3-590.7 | -0.283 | 15.1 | 15.6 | 12.9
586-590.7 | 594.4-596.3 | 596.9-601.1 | -0.110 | 14.2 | 15.8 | 15.3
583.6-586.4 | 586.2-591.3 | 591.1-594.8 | 0.233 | 15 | 14.3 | 15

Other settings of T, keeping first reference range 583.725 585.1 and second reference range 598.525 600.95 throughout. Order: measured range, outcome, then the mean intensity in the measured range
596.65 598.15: -0.03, 15.6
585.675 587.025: 0.02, 14.8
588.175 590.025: 0.31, 12.5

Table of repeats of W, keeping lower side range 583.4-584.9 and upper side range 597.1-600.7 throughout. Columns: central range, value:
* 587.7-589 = 0.024 mag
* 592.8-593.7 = -0.010 mag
